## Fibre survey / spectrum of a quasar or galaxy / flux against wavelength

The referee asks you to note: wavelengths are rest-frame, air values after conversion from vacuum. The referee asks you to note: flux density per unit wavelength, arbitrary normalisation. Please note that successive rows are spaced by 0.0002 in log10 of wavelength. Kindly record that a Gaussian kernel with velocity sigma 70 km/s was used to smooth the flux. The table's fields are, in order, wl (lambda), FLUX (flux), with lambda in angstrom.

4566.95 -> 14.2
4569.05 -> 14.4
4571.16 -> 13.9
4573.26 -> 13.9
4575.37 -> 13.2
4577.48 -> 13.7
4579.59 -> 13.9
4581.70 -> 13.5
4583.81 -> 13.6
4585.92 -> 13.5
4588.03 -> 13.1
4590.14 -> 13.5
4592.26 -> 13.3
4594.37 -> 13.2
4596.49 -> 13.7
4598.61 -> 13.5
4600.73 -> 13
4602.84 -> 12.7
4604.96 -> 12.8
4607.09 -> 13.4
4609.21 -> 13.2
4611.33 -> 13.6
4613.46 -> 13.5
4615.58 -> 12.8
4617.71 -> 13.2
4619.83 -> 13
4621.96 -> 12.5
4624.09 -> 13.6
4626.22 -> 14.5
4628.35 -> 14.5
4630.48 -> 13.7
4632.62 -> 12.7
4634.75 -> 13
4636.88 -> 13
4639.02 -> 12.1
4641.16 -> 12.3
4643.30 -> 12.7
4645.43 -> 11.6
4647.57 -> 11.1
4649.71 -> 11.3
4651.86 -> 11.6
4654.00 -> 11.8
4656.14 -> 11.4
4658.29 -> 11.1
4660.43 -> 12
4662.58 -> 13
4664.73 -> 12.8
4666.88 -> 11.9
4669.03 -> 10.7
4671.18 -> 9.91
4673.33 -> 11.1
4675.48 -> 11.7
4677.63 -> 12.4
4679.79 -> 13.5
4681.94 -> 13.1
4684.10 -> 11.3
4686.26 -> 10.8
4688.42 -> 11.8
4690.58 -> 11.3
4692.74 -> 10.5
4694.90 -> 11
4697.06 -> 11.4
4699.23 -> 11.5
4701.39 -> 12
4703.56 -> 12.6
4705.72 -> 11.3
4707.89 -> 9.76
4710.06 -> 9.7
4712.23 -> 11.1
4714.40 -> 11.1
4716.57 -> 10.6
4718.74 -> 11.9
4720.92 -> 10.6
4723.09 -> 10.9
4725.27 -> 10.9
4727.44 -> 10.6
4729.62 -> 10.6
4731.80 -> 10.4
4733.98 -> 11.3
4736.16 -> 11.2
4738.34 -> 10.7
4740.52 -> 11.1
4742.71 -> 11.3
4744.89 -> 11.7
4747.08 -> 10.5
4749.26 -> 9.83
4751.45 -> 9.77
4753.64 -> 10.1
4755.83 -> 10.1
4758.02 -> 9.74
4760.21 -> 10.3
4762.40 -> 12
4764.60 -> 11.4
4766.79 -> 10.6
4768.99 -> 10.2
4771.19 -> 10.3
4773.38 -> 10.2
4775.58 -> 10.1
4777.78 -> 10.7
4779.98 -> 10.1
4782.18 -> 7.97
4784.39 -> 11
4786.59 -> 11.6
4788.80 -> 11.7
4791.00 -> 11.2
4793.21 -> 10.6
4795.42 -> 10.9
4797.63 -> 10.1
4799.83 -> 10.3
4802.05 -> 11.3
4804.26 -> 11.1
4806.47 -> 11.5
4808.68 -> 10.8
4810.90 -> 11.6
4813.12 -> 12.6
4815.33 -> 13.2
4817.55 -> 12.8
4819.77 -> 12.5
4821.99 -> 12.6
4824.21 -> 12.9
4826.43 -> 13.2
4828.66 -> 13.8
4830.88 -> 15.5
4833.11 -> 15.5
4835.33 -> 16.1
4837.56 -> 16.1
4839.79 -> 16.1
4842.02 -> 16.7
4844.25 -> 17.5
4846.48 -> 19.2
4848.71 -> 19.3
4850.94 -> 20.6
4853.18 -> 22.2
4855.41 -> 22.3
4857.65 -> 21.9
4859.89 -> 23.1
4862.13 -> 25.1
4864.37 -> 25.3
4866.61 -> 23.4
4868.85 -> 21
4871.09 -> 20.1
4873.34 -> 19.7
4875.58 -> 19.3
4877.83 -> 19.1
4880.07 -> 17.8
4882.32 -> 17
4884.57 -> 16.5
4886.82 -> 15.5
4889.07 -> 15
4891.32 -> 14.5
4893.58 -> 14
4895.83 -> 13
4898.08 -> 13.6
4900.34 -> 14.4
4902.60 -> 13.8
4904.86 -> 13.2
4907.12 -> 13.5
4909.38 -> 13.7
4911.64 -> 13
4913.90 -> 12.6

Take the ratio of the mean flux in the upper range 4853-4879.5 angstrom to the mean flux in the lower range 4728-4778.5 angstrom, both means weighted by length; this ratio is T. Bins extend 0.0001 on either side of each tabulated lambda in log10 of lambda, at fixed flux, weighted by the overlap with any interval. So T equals 2.1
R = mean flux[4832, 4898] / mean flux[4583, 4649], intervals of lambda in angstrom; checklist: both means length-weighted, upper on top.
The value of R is 1.4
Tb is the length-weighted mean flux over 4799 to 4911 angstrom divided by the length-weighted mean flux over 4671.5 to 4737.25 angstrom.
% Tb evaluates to 1.44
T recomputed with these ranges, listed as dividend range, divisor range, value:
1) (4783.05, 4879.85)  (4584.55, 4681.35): 1.26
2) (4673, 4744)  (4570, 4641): 0.84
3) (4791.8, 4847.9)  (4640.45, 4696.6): 1.15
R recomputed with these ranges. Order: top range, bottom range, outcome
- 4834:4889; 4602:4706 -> 1.59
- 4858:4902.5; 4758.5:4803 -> 1.72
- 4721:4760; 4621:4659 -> 0.85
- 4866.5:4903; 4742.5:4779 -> 1.60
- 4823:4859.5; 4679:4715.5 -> 1.54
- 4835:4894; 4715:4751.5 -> 1.76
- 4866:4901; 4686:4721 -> 1.53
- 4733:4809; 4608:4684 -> 0.86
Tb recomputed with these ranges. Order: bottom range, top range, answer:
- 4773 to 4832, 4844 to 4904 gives 1.61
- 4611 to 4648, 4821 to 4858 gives 1.31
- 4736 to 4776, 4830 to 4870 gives 1.88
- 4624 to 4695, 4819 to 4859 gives 1.41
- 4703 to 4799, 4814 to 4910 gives 1.59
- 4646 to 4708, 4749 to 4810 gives 0.91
